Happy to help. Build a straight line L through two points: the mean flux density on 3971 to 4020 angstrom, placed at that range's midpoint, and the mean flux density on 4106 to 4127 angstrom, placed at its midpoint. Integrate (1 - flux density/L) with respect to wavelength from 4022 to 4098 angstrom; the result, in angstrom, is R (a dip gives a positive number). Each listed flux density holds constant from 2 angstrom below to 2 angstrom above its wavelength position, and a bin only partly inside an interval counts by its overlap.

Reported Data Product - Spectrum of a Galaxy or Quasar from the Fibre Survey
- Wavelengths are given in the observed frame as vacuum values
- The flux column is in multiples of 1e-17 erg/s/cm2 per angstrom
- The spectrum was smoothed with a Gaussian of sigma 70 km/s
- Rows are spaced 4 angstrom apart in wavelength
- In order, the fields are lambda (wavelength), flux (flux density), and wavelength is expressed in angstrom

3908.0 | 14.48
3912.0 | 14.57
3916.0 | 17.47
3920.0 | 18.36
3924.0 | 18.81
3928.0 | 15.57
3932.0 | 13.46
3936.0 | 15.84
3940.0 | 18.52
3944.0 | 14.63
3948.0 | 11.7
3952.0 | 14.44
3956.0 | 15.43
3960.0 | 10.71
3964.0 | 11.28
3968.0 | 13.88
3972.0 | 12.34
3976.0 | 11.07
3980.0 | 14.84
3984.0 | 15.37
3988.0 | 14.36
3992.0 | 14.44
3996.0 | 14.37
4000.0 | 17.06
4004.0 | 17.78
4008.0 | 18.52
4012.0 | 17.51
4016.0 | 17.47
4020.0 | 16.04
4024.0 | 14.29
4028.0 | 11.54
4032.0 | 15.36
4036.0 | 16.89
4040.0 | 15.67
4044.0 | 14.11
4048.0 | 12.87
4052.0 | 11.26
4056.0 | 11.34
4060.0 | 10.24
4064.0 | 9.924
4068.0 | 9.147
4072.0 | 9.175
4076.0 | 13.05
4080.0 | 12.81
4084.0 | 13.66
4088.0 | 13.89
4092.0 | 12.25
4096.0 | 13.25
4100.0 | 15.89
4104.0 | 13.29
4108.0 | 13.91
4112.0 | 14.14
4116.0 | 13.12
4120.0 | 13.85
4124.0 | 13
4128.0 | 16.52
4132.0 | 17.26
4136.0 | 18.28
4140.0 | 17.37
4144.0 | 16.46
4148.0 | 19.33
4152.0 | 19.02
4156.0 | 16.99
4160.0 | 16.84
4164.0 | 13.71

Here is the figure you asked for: 10.0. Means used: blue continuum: 15.5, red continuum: 13.7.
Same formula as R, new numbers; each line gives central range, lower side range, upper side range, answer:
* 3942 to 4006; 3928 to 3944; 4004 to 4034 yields 7.5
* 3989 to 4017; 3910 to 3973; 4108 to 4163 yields -2.5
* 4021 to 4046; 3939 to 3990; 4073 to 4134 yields -1.7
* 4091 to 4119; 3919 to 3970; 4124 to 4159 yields 5.2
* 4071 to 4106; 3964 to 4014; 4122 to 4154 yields 7.0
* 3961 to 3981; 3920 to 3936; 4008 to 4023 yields 5.0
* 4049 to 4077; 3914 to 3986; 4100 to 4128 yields 7.1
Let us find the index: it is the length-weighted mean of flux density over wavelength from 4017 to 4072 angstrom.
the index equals 12.9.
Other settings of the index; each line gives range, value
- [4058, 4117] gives 12.5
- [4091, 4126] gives 13.7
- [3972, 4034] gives 15.2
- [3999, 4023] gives 17.3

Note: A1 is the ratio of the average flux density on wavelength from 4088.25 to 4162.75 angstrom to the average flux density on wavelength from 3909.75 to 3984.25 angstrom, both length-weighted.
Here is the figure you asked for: 1.1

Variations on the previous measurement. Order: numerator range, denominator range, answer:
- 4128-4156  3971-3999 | 1.27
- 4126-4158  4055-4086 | 1.58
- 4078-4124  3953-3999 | 1.00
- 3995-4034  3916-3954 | 1.02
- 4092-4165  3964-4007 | 1.08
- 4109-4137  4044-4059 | 1.25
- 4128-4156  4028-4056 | 1.28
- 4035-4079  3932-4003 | 0.85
